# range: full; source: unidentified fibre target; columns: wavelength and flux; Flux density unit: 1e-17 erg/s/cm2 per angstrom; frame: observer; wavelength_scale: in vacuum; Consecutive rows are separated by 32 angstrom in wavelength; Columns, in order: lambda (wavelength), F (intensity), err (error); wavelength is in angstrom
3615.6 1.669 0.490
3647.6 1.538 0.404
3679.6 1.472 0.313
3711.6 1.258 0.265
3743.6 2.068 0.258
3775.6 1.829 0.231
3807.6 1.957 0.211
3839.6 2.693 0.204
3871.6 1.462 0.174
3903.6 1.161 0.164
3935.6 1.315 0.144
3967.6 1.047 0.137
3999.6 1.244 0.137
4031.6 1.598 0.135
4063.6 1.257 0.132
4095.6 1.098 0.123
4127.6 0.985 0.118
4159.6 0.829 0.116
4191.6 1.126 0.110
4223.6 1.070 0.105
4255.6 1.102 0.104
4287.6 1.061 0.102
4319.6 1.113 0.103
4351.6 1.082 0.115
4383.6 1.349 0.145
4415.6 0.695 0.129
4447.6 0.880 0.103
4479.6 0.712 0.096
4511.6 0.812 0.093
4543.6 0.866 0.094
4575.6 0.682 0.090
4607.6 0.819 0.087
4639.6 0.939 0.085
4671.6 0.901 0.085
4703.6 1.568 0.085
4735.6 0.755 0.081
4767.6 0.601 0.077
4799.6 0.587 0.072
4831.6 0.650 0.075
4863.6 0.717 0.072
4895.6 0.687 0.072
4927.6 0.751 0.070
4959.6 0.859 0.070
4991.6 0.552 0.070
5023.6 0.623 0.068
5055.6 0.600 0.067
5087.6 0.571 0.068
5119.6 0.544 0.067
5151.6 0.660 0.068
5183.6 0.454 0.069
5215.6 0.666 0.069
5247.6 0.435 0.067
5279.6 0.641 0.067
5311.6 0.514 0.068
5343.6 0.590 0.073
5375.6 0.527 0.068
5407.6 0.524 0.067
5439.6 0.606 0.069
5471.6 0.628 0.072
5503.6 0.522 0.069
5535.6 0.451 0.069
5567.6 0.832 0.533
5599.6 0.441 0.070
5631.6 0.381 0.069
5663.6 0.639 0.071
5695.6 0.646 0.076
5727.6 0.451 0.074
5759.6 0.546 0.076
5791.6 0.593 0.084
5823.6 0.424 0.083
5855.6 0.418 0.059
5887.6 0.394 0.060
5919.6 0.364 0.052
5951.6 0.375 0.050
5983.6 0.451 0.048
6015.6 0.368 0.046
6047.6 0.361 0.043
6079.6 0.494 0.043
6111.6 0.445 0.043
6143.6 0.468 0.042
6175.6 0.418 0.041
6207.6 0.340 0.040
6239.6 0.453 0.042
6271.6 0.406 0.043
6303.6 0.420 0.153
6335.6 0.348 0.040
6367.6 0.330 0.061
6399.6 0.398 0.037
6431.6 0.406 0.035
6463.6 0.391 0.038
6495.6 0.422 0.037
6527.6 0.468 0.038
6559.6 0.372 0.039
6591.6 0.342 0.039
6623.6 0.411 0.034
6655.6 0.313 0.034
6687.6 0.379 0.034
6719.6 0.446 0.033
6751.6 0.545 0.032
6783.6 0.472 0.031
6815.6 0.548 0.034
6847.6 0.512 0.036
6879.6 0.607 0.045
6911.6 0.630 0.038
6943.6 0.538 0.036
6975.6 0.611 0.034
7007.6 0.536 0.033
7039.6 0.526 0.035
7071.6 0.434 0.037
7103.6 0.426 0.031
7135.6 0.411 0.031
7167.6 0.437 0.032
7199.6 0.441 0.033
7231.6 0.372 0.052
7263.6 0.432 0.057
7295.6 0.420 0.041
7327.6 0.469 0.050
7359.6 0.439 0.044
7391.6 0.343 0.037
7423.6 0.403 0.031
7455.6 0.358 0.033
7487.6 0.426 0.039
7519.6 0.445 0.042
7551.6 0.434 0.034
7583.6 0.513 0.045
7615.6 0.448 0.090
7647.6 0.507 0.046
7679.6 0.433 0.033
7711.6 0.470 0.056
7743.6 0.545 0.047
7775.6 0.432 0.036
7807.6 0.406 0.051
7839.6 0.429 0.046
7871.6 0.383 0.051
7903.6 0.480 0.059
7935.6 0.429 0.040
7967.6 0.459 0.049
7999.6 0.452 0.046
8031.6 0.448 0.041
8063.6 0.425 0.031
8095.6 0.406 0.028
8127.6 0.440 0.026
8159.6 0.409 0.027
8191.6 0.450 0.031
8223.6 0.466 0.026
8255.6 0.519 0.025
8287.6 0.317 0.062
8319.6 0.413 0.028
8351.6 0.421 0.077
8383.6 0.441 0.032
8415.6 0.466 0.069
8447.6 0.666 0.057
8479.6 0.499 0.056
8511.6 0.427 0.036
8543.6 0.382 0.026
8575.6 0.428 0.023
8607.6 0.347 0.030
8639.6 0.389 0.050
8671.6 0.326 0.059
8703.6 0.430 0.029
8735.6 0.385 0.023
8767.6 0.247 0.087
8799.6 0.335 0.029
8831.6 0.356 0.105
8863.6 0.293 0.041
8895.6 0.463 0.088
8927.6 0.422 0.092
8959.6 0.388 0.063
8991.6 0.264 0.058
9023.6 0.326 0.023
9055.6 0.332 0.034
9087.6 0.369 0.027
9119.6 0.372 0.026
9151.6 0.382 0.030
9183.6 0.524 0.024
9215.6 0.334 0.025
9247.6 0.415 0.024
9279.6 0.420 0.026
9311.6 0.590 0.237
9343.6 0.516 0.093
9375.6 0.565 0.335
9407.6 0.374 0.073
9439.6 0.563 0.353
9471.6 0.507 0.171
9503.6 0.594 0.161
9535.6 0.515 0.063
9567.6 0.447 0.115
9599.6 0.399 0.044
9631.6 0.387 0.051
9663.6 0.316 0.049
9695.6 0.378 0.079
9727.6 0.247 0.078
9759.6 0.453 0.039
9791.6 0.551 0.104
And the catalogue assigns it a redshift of 0.69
